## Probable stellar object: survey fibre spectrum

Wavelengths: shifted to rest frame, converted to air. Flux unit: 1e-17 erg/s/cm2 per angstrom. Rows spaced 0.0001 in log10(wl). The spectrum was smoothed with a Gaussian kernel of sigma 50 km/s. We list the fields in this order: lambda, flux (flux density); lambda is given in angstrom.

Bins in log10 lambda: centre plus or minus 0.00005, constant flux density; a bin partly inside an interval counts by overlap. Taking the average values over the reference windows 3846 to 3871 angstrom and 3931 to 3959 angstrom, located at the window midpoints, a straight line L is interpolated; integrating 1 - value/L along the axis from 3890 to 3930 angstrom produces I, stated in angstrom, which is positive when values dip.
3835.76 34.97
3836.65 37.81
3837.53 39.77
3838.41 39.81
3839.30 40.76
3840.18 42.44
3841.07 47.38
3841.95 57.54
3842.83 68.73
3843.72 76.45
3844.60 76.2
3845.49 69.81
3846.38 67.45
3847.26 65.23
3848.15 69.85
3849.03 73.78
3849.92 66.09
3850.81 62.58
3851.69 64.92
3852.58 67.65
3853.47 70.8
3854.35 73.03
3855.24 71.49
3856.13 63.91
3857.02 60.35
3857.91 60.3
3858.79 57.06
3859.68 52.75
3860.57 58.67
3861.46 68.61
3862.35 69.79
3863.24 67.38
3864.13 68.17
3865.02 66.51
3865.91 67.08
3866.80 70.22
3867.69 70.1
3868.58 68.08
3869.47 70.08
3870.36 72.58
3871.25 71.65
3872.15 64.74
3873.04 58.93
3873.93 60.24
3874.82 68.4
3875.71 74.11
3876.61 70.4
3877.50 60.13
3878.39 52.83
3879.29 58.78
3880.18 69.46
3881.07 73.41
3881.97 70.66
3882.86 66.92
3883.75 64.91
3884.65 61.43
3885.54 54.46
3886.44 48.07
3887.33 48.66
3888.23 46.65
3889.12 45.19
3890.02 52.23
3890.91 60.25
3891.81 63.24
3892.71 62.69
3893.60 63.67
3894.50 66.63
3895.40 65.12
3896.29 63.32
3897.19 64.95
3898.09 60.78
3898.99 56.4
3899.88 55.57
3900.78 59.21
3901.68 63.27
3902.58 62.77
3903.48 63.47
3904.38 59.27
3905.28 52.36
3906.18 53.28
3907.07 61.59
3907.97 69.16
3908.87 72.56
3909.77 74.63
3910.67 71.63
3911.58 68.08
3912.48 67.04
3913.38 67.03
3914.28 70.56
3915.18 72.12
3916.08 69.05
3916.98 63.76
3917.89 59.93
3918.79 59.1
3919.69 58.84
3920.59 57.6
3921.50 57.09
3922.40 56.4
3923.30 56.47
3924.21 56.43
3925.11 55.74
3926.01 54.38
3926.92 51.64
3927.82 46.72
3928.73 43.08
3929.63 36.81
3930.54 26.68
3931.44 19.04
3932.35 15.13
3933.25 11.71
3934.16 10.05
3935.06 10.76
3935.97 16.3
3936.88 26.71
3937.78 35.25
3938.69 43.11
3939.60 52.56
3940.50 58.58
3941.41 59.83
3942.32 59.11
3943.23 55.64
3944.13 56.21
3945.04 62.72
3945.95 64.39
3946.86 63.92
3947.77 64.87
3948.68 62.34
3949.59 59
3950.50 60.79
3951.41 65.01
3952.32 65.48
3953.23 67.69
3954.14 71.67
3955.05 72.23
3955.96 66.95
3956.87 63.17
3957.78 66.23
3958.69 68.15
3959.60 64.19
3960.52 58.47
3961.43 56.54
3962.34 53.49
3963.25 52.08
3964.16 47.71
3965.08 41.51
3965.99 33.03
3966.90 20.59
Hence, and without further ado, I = -2.4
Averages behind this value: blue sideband 66.7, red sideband 50.8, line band 60.7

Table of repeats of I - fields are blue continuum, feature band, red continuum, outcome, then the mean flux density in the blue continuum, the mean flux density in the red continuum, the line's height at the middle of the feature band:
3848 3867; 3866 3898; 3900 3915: 1.13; 65.8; 64.7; 65.3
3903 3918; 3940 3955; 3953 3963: 0.45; 65.7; 64.1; 64.5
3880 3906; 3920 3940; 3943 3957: 7.76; 60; 64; 62.6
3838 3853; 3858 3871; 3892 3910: -0.81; 62.2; 62.4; 62.3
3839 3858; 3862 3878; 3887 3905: -1.41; 64.7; 59.2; 62.2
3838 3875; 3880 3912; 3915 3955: -2.30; 64.5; 50.5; 57.5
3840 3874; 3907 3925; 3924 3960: -3.03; 65.8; 50.2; 55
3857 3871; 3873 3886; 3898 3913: 0.05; 65.8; 63.1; 64.8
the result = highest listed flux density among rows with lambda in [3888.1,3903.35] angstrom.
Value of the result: 66.63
